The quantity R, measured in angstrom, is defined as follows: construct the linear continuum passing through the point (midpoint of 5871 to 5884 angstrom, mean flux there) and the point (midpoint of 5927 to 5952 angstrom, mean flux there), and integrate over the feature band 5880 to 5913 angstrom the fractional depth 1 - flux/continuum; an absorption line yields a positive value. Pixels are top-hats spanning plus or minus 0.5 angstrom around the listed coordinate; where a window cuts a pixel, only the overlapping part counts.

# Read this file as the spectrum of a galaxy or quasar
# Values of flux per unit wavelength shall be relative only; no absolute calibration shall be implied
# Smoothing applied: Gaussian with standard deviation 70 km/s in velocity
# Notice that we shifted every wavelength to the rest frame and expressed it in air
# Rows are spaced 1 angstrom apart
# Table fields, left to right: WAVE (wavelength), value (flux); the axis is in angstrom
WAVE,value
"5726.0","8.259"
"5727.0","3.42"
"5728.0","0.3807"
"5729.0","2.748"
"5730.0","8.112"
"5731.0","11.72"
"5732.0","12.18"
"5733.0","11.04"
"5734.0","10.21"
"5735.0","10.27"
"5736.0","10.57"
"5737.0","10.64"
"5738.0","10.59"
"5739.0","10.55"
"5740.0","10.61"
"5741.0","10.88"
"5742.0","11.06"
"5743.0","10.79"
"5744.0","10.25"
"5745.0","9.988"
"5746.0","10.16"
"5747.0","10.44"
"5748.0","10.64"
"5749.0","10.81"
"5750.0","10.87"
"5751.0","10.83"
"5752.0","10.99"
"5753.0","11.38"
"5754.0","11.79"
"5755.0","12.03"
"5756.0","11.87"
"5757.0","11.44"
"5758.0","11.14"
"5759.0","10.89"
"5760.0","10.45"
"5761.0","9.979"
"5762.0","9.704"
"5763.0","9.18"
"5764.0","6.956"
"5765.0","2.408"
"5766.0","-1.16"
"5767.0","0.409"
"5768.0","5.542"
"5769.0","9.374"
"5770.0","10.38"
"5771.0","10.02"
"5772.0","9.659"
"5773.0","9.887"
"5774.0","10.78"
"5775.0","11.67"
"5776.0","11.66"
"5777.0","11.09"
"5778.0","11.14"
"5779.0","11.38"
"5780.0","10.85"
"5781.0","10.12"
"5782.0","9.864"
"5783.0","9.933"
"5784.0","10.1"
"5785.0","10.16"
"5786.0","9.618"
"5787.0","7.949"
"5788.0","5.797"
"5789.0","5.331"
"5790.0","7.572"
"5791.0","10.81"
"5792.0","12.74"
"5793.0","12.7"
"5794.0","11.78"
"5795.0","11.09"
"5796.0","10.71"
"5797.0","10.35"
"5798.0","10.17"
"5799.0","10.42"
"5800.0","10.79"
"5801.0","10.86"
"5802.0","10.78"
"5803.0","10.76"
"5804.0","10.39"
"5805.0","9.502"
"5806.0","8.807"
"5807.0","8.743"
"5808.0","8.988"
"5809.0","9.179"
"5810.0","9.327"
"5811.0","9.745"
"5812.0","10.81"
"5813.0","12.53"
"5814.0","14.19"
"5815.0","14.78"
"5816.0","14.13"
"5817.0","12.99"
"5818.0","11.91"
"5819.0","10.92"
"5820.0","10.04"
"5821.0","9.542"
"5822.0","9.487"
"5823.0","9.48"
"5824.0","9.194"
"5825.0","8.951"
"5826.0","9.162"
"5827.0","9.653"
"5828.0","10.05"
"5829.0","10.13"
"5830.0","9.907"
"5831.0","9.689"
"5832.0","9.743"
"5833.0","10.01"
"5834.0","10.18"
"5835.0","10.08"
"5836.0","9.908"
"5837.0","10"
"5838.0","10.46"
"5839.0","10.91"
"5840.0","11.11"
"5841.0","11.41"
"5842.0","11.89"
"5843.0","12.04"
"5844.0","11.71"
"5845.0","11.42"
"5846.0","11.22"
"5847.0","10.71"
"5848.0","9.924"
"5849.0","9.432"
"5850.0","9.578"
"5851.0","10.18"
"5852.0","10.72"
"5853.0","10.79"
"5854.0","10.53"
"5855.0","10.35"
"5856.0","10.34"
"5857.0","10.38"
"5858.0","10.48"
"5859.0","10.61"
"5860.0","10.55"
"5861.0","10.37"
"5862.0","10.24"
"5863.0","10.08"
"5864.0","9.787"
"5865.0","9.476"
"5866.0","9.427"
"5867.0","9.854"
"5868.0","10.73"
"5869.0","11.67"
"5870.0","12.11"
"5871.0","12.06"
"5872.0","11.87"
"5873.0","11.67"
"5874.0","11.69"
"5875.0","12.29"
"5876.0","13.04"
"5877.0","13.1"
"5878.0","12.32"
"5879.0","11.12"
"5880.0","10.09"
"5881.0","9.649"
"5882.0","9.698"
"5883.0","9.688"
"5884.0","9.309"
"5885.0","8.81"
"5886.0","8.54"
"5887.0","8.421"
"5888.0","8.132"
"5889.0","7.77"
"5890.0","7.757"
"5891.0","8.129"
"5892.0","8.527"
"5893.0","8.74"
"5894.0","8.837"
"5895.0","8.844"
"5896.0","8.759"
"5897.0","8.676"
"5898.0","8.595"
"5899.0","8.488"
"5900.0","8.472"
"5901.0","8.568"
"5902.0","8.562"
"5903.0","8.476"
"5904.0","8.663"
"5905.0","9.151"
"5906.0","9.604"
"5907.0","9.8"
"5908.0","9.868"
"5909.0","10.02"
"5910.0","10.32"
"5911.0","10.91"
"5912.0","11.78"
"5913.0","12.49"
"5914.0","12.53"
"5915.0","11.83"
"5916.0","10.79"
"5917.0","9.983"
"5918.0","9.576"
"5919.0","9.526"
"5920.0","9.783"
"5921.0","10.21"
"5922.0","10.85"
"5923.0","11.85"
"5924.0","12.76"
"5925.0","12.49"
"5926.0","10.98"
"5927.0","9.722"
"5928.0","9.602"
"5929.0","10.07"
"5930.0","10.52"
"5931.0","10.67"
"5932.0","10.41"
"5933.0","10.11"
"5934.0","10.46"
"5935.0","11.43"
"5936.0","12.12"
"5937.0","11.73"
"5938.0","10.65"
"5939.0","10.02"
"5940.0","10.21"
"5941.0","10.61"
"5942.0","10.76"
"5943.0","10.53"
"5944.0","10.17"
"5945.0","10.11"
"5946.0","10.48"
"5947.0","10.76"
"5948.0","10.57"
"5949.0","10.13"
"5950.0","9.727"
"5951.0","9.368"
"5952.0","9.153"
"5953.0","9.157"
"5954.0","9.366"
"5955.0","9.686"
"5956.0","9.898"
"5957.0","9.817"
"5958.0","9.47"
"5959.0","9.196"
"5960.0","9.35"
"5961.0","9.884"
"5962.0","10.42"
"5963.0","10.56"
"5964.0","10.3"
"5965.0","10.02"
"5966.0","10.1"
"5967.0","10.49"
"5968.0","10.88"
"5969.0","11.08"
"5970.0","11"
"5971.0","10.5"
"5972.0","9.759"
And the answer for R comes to 5.7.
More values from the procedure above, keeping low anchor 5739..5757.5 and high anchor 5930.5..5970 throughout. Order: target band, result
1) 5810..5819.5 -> -1.40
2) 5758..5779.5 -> 4.28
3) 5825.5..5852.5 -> 0.53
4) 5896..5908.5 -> 1.82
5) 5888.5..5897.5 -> 1.72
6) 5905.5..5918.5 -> -0.43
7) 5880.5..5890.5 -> 1.62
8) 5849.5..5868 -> 0.60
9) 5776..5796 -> 1.37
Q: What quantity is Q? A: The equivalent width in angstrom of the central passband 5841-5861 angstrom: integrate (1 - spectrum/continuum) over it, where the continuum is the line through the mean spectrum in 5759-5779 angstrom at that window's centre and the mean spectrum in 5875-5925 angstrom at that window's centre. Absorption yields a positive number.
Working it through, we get -2.8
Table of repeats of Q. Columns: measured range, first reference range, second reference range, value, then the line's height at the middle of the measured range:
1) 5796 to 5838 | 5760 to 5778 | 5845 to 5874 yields -4.16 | 9.48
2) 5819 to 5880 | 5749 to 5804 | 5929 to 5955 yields -3.46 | 10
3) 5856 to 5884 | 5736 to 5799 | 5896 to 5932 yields -2.20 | 10.1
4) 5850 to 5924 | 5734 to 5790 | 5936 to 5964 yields -1.15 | 9.95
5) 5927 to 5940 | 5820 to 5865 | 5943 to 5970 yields -0.67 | 10.1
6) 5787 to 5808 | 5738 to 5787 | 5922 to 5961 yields -0.05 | 9.91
